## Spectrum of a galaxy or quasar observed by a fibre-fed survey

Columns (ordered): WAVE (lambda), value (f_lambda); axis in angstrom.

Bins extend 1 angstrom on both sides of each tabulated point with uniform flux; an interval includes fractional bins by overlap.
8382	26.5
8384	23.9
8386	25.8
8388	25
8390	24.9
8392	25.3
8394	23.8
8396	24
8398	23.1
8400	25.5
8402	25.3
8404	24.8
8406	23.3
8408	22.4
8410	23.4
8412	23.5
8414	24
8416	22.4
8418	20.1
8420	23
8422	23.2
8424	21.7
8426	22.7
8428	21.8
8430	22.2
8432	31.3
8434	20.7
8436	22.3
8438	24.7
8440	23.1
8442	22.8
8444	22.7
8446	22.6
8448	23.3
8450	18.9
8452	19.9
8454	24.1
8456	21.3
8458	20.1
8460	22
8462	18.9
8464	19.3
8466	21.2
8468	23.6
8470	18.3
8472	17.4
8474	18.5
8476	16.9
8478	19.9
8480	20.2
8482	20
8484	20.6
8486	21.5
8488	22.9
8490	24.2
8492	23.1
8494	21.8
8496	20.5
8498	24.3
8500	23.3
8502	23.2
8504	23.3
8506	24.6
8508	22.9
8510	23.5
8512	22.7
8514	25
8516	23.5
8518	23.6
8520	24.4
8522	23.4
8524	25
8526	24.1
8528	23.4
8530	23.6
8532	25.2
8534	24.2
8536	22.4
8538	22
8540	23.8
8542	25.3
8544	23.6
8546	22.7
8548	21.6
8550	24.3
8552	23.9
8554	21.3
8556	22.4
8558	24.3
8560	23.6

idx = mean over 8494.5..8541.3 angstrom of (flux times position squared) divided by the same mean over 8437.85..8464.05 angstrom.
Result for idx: 1.1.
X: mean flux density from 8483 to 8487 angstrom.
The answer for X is 21.1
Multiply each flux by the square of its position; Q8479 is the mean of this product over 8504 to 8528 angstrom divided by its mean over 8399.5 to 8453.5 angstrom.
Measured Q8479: 1.1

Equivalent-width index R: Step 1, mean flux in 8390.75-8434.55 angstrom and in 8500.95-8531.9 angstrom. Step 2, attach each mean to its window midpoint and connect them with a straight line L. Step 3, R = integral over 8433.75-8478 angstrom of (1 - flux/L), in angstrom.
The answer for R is 4.95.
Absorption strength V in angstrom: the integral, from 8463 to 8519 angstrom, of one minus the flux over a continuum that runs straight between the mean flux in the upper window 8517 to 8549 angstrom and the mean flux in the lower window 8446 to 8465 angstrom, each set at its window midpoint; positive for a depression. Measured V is 1.1 angstrom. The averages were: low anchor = 21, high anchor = 23.6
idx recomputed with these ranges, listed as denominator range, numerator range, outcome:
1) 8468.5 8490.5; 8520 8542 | 1.20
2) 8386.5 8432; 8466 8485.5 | 0.84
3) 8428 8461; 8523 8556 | 1.06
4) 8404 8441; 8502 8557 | 1.04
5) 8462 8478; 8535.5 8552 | 1.23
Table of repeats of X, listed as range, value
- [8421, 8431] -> 22.3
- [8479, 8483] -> 20.1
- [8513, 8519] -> 24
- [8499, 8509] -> 23.5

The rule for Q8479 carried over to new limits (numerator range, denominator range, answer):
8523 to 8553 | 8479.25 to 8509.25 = 1.07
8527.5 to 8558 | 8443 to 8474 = 1.14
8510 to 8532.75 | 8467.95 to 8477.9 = 1.30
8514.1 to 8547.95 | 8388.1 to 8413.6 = 1.01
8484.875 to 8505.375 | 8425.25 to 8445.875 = 0.99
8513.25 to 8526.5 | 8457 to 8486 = 1.23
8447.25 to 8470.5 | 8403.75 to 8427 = 0.93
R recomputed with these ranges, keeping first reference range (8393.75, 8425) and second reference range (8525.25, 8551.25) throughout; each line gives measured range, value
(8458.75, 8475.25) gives 2.5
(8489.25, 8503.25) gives 0.3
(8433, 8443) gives 0.3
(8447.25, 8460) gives 1.2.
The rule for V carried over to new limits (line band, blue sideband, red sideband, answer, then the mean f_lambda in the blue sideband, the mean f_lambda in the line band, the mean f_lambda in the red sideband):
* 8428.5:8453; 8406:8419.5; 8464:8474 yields -1.8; 22.7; 22.9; 19.9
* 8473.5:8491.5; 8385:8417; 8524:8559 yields 2.4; 24.2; 20.6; 23.5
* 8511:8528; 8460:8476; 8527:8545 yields -0.9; 19.6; 23.9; 23.7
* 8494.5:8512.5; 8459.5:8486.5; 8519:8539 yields -0.9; 19.8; 23.1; 23.8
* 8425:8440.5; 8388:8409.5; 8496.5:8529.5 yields 0.3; 24.3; 23.6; 23.7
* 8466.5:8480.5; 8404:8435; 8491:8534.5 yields 2.4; 23.1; 19.3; 23.6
